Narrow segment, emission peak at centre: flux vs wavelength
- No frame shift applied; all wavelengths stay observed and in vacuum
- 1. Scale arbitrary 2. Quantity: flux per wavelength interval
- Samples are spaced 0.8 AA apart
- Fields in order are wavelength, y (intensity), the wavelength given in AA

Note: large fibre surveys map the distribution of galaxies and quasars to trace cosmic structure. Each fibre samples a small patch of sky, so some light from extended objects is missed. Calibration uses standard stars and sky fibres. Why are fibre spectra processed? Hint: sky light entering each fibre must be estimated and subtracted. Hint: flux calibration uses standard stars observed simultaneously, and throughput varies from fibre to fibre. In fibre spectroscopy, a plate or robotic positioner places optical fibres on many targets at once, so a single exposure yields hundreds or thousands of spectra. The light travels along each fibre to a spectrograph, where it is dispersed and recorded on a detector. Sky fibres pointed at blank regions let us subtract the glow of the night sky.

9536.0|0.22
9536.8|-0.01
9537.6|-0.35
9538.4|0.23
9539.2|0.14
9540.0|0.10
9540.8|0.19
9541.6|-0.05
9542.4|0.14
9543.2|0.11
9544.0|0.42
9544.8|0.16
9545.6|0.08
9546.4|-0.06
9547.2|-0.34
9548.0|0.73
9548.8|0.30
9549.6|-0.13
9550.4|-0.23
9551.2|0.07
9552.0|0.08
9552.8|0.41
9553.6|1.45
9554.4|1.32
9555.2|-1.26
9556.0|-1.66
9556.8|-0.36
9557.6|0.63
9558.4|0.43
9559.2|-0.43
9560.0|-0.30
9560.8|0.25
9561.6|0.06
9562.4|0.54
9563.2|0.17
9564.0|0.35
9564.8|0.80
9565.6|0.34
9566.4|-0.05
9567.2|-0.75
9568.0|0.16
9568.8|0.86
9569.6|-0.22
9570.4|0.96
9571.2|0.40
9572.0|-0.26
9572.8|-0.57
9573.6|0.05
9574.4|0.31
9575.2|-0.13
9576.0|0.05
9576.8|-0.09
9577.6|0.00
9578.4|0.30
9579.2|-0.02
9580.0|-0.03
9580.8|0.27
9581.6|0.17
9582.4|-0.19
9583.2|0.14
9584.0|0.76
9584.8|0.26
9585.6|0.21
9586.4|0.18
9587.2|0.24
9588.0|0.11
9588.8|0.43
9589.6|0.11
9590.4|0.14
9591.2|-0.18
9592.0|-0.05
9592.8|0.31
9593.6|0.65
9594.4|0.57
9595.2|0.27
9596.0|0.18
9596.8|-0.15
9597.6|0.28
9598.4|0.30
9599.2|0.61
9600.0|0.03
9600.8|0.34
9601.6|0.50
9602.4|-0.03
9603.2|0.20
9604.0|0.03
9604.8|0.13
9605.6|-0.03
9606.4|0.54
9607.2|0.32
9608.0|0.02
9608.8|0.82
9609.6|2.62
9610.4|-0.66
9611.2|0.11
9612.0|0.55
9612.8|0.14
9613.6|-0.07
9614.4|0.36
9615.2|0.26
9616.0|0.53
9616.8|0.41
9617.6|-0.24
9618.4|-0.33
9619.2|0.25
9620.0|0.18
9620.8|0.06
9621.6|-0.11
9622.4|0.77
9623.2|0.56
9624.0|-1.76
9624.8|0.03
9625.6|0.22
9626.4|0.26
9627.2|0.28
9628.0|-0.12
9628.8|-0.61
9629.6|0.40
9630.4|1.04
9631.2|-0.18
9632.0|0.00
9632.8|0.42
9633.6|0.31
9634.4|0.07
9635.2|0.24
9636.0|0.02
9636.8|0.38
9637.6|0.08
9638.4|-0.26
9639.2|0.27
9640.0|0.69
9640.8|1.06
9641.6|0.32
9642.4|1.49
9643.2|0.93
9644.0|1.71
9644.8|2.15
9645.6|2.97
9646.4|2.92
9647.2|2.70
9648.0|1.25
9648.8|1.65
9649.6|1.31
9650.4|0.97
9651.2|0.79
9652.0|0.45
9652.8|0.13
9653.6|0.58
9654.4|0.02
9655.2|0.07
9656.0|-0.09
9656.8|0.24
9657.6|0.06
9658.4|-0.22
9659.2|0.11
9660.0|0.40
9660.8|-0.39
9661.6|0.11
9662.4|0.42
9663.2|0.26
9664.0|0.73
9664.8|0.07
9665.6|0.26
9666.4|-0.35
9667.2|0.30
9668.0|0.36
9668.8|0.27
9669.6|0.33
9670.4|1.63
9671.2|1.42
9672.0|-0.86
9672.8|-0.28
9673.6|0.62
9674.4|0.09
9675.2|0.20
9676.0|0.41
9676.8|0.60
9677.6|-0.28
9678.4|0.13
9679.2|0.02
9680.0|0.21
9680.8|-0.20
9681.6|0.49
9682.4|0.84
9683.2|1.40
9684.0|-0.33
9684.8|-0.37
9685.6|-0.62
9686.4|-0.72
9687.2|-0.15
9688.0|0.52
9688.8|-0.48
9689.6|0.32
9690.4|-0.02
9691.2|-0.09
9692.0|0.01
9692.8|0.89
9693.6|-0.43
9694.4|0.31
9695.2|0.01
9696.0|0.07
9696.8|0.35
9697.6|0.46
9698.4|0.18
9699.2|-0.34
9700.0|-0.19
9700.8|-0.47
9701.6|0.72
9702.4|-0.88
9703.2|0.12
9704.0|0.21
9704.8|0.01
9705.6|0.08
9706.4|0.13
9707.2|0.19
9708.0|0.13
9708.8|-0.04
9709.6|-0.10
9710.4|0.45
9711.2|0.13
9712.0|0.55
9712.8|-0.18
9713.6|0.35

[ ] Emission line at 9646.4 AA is H-beta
